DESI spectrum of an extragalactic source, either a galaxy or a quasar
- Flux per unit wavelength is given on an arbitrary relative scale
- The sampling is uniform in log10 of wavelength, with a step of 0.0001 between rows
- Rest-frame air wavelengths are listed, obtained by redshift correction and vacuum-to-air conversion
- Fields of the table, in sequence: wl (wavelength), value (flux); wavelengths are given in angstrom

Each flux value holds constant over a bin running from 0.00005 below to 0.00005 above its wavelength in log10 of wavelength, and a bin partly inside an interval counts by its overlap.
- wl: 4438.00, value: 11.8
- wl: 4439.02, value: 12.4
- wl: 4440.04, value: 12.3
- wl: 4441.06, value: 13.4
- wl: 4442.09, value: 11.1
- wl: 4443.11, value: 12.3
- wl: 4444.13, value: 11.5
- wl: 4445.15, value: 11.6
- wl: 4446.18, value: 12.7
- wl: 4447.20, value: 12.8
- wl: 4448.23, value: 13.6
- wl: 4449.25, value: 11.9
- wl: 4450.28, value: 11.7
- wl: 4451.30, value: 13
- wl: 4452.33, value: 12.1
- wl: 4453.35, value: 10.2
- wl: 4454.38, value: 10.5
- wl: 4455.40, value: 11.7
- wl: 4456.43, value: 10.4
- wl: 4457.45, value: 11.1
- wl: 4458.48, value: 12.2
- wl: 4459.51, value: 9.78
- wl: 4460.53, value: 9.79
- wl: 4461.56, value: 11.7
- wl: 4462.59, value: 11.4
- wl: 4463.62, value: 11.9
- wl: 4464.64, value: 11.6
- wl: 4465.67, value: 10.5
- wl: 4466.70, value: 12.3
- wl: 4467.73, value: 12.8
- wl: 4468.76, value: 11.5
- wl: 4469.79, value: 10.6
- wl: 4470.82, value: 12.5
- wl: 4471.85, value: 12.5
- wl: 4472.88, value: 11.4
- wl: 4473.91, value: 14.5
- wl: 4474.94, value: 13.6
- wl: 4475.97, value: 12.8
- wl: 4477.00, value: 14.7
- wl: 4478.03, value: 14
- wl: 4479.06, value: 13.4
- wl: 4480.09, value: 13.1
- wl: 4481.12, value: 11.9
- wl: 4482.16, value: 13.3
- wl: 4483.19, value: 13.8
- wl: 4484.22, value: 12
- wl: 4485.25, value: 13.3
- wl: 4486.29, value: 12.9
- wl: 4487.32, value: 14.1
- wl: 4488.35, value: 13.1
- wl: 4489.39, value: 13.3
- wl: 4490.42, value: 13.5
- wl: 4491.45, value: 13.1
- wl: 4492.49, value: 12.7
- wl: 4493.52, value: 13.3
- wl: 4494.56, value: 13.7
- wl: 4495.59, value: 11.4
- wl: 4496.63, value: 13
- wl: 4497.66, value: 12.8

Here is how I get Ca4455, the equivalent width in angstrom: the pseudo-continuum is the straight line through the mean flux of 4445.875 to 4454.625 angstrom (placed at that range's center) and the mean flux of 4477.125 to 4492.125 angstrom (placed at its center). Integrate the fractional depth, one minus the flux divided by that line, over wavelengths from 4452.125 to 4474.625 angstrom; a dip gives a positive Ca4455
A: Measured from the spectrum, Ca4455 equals 1.83 angstrom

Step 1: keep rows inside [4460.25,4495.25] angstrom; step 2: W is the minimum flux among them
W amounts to 9.79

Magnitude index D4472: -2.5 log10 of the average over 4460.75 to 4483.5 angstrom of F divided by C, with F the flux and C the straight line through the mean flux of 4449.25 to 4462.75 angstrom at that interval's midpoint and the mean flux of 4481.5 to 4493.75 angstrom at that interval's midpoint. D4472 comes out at -0.02 mag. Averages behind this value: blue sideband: 11.2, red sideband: 13.2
